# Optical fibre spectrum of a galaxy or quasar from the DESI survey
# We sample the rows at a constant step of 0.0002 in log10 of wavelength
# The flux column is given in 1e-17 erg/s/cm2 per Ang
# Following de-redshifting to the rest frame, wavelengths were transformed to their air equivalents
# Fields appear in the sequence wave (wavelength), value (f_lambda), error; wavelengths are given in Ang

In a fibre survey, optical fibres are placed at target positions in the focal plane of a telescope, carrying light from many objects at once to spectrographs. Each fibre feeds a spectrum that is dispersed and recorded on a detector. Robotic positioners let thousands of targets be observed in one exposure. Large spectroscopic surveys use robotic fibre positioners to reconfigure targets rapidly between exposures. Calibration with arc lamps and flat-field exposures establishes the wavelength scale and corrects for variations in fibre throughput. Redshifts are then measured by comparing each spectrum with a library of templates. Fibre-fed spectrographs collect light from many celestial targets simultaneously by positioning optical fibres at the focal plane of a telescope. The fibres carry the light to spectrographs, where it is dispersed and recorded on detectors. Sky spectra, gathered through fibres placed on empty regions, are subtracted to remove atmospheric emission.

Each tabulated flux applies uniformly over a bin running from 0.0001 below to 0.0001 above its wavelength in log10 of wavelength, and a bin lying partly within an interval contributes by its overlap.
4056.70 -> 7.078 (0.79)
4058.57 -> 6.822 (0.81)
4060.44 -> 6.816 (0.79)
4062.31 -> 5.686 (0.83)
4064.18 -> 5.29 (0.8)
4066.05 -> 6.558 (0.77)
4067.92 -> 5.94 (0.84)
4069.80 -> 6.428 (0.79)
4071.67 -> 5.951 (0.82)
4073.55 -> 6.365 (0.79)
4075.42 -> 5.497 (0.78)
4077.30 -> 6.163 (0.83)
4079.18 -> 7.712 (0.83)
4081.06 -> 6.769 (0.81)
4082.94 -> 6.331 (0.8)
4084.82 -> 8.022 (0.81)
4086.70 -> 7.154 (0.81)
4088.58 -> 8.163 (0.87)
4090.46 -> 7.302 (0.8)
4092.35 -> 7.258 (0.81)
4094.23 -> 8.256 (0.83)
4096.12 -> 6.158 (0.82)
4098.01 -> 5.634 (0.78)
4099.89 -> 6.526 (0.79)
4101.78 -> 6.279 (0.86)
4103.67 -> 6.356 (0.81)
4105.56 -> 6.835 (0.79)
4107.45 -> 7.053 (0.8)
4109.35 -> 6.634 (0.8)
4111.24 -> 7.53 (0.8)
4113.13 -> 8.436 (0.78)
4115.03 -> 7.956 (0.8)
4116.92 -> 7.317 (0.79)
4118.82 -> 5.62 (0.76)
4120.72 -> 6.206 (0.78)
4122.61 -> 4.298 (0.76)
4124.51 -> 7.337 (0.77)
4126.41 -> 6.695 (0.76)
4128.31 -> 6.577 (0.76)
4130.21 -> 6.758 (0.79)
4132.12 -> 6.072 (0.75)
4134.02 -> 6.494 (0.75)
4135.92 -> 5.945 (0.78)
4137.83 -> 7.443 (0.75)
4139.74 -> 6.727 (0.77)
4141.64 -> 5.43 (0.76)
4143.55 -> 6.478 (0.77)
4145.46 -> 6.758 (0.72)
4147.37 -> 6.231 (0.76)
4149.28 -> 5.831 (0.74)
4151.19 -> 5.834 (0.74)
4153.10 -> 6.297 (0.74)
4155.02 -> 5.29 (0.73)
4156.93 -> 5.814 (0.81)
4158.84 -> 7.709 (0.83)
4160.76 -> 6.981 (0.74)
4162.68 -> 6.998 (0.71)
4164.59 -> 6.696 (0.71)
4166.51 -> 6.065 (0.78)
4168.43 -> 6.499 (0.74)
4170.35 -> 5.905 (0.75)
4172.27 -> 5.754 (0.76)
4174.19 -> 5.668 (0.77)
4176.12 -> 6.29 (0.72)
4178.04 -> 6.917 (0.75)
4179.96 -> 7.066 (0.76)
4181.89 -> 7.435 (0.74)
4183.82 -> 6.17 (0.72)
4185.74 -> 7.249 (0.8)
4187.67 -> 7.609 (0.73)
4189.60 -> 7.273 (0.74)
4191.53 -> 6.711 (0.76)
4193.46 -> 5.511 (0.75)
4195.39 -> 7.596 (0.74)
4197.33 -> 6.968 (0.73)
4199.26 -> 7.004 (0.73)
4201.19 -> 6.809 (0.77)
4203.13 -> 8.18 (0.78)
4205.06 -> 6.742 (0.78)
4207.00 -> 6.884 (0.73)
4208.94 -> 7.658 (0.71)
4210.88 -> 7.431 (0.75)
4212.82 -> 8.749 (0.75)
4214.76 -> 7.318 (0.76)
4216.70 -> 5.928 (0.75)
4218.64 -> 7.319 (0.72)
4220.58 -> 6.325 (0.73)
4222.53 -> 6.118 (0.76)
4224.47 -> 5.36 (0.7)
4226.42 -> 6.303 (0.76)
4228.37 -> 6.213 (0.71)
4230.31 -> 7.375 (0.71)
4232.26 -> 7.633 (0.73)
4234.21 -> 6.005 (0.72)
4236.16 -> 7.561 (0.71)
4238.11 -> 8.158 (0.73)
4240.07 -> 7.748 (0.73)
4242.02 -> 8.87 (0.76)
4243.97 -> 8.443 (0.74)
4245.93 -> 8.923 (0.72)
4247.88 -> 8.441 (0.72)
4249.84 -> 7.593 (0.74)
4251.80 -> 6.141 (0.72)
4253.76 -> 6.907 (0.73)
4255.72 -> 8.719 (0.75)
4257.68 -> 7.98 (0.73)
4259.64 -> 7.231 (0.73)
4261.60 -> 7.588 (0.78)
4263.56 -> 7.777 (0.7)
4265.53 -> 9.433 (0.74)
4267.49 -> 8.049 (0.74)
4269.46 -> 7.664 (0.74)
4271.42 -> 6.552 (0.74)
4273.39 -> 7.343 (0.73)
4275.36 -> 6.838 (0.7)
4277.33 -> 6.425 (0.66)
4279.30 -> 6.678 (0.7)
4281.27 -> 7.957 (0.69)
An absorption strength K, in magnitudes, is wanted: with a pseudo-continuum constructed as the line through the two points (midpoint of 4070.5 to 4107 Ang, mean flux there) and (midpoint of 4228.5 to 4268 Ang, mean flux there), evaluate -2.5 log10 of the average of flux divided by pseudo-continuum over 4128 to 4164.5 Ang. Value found 0.12 mag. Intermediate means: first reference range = 6.78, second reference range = 7.79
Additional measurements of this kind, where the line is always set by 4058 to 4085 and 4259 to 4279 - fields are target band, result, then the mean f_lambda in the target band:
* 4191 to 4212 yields 0.00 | 7.06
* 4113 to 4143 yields 0.03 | 6.53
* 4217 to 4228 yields 0.15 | 6.26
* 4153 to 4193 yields 0.06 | 6.58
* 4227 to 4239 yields 0.02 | 7.13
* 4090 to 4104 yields -0.03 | 6.72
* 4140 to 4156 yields 0.13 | 6.05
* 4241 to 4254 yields -0.09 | 7.96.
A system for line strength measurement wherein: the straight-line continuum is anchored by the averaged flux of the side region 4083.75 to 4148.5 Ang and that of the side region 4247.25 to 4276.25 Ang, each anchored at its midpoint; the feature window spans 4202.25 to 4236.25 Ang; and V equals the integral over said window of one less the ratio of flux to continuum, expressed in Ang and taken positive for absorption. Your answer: 2.0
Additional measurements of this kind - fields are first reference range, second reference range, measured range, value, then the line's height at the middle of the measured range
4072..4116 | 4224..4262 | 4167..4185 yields 2.1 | 7.25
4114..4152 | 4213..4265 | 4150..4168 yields 0.6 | 6.64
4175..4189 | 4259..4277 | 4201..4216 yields -0.7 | 7.15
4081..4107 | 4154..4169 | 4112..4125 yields 0.1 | 6.78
